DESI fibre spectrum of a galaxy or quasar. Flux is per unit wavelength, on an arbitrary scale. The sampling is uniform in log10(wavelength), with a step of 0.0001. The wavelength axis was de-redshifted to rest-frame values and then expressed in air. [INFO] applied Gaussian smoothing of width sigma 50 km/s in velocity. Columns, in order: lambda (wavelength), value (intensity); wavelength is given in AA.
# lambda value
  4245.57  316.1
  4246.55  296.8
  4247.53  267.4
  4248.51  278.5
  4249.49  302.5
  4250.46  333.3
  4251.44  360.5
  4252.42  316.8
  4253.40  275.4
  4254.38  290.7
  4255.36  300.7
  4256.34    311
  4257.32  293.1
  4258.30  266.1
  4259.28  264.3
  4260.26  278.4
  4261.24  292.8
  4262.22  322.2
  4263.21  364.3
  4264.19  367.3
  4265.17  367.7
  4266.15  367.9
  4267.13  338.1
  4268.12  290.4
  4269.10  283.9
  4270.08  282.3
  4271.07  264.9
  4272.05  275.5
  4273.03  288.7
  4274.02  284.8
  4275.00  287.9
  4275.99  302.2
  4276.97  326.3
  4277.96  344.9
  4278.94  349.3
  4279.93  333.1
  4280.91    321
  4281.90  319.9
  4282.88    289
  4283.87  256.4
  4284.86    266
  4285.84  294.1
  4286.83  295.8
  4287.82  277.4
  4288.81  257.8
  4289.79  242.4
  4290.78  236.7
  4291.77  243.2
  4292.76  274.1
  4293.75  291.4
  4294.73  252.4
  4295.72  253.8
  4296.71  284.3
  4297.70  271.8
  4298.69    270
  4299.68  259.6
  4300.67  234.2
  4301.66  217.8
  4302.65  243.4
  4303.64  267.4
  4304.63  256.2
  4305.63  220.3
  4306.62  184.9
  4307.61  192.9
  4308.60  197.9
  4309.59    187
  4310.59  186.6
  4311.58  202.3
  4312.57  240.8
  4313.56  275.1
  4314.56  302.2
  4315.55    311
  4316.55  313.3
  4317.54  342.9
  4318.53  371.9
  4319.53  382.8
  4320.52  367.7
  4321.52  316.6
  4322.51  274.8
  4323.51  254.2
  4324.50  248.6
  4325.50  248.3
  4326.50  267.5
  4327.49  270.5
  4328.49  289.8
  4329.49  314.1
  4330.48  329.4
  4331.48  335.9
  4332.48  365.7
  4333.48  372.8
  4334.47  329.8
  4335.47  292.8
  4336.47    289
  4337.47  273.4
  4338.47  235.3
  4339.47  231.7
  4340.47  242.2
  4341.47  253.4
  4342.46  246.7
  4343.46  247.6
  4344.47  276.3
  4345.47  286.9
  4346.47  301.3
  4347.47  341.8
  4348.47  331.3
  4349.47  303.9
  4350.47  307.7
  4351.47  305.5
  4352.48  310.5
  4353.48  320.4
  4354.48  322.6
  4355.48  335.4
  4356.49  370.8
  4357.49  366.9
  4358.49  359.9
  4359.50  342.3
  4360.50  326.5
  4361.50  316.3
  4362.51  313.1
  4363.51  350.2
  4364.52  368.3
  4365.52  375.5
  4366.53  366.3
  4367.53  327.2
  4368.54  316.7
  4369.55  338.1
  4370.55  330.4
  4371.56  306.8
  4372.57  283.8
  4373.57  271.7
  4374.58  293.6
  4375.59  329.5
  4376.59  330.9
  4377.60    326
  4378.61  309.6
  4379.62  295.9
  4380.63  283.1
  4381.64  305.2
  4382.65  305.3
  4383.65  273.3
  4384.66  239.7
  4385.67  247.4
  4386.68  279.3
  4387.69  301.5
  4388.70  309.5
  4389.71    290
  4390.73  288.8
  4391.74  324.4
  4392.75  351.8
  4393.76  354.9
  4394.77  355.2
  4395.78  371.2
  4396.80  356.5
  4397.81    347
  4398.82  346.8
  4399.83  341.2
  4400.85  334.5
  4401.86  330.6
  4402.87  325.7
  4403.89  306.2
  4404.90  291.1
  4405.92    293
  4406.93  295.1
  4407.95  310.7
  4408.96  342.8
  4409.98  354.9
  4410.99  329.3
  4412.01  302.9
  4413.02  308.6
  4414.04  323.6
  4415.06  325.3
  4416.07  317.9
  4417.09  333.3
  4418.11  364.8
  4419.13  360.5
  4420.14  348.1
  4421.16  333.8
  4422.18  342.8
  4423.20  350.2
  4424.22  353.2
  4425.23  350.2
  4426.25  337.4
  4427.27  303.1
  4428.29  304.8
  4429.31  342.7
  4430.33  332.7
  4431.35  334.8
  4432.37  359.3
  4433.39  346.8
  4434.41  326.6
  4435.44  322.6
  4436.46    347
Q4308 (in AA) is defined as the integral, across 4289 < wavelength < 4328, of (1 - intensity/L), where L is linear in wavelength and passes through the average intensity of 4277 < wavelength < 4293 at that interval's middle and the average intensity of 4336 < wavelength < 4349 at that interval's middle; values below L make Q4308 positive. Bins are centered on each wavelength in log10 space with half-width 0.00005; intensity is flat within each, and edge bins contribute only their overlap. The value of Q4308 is 2.67 AA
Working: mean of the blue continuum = 289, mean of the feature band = 263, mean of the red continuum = 274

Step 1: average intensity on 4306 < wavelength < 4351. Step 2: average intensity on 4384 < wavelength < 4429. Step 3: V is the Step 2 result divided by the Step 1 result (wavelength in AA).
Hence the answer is 1.1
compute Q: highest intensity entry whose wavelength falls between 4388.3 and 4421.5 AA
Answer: 371.2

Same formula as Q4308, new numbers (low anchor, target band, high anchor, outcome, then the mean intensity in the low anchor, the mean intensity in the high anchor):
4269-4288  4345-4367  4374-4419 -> -1.6 AA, 298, 317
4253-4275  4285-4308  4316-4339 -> 3.9 AA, 303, 308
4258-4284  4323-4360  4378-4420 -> 1.6 AA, 310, 318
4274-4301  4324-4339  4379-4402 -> 0.0 AA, 283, 314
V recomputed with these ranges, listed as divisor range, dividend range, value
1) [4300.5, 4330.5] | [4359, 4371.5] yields 1.26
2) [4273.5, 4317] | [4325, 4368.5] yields 1.17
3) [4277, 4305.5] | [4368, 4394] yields 1.10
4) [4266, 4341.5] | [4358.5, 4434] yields 1.16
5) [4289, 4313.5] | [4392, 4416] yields 1.38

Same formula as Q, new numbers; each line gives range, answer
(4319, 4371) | 382.8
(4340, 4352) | 341.8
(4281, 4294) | 319.9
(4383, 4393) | 351.8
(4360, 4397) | 375.5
